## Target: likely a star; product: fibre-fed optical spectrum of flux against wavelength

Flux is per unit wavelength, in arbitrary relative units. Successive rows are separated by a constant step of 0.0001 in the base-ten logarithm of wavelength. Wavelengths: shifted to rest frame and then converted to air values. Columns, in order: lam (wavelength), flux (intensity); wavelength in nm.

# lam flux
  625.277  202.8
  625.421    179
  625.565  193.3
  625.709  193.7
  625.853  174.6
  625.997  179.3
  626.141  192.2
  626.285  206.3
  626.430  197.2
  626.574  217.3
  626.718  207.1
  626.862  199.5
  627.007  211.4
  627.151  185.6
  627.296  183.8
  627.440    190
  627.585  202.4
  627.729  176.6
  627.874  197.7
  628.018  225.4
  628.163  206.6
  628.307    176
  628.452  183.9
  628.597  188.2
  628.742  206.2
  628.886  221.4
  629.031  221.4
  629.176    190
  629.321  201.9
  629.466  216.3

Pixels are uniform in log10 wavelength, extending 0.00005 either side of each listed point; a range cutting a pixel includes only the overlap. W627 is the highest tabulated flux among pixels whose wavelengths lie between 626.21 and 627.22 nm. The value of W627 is 217.3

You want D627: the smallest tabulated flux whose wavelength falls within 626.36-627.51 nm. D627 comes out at 183.8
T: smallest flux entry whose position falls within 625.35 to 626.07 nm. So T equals 174.6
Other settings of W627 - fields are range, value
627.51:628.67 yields 225.4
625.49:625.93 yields 193.7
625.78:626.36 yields 206.3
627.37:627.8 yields 202.4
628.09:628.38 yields 206.6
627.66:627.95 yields 197.7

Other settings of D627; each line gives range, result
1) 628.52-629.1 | 188.2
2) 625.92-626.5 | 179.3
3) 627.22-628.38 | 176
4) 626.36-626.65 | 197.2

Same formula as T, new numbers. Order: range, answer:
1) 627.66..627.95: 176.6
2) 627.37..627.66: 190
